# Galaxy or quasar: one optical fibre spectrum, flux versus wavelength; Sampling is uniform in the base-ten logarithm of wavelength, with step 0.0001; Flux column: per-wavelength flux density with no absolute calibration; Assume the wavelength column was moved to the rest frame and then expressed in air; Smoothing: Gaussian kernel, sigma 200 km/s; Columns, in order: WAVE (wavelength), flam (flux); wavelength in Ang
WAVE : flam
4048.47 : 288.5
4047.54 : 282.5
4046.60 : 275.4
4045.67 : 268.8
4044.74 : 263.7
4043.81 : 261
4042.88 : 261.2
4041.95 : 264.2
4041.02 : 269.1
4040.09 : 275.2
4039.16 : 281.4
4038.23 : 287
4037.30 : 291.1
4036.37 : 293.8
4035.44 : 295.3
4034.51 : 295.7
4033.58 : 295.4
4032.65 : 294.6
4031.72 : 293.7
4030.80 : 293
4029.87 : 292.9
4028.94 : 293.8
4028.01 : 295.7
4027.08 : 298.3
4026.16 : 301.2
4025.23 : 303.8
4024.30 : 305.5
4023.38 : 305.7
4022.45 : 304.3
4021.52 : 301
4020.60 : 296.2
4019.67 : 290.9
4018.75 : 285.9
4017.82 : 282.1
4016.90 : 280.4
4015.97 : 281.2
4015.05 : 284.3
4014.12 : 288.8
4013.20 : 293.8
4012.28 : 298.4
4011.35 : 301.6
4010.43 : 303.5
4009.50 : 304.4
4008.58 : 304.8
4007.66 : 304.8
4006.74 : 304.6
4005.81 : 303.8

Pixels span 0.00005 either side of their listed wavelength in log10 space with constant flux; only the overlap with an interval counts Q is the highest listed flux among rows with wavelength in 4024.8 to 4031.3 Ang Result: 303.8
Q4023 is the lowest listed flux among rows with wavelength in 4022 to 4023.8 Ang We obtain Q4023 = 304.3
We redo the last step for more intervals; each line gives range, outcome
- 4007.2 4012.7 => 298.4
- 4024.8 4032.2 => 292.9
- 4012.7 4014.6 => 288.8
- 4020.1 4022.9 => 296.2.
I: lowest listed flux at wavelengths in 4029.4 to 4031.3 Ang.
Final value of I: 292.9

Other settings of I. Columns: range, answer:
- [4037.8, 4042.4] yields 264.2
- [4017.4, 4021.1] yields 282.1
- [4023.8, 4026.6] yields 301.2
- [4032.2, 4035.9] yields 294.6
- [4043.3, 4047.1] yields 261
